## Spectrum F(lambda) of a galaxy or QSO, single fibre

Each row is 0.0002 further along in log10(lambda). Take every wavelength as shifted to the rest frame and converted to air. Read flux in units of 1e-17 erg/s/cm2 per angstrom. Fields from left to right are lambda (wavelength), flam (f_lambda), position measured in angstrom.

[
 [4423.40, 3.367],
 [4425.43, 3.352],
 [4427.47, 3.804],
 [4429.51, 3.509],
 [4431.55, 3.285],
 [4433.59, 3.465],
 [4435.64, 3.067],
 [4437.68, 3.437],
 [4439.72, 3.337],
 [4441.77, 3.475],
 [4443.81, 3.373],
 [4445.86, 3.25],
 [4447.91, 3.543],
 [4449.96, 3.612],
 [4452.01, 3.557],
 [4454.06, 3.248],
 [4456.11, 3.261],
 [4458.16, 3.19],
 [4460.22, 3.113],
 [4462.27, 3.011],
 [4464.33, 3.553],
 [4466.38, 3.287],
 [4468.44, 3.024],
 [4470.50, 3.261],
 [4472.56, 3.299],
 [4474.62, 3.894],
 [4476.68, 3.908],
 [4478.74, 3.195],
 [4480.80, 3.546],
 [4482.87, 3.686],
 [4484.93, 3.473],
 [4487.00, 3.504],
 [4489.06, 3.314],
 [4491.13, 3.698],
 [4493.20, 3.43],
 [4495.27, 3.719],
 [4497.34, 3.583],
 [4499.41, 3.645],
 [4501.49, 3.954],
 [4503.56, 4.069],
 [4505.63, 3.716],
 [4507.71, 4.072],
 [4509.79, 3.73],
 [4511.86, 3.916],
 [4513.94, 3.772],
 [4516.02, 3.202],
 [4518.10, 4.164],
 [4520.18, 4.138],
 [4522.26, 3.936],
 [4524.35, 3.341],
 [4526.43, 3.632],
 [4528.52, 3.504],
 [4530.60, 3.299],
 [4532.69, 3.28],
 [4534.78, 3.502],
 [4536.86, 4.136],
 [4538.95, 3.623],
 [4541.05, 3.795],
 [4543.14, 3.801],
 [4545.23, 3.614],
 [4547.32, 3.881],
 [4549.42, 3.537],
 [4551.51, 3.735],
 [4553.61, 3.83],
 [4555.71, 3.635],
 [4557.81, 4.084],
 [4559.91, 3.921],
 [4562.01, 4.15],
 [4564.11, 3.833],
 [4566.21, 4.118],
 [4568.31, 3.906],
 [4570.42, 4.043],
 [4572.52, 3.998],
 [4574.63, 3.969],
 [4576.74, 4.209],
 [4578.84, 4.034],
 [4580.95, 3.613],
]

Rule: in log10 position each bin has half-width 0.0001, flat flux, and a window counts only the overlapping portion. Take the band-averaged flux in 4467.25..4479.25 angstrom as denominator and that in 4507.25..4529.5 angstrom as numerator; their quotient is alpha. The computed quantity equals 1.09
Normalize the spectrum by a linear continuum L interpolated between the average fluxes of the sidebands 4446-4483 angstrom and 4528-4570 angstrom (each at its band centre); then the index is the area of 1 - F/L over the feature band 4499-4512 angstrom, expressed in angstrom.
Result -1.1 angstrom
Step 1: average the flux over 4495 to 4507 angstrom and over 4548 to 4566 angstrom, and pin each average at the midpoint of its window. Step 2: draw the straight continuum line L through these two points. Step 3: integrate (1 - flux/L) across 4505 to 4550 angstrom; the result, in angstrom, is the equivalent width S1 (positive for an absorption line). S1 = 1.31 angstrom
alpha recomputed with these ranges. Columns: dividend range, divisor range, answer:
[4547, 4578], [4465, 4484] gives 1.13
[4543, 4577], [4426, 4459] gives 1.14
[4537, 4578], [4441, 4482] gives 1.15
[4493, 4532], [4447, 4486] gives 1.10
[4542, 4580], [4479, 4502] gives 1.09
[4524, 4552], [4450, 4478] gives 1.08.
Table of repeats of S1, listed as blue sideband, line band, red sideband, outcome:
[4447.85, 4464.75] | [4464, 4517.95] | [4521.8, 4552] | -2.3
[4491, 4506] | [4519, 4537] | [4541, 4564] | 0.8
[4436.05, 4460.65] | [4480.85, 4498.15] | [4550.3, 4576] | 0.1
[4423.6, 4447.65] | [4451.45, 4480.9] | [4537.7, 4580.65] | 1.4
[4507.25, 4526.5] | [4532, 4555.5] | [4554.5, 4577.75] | 1.1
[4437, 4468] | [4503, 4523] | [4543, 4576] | -1.2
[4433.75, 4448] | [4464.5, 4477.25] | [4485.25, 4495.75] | 0.1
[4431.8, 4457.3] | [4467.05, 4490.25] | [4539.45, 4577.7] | 0.5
